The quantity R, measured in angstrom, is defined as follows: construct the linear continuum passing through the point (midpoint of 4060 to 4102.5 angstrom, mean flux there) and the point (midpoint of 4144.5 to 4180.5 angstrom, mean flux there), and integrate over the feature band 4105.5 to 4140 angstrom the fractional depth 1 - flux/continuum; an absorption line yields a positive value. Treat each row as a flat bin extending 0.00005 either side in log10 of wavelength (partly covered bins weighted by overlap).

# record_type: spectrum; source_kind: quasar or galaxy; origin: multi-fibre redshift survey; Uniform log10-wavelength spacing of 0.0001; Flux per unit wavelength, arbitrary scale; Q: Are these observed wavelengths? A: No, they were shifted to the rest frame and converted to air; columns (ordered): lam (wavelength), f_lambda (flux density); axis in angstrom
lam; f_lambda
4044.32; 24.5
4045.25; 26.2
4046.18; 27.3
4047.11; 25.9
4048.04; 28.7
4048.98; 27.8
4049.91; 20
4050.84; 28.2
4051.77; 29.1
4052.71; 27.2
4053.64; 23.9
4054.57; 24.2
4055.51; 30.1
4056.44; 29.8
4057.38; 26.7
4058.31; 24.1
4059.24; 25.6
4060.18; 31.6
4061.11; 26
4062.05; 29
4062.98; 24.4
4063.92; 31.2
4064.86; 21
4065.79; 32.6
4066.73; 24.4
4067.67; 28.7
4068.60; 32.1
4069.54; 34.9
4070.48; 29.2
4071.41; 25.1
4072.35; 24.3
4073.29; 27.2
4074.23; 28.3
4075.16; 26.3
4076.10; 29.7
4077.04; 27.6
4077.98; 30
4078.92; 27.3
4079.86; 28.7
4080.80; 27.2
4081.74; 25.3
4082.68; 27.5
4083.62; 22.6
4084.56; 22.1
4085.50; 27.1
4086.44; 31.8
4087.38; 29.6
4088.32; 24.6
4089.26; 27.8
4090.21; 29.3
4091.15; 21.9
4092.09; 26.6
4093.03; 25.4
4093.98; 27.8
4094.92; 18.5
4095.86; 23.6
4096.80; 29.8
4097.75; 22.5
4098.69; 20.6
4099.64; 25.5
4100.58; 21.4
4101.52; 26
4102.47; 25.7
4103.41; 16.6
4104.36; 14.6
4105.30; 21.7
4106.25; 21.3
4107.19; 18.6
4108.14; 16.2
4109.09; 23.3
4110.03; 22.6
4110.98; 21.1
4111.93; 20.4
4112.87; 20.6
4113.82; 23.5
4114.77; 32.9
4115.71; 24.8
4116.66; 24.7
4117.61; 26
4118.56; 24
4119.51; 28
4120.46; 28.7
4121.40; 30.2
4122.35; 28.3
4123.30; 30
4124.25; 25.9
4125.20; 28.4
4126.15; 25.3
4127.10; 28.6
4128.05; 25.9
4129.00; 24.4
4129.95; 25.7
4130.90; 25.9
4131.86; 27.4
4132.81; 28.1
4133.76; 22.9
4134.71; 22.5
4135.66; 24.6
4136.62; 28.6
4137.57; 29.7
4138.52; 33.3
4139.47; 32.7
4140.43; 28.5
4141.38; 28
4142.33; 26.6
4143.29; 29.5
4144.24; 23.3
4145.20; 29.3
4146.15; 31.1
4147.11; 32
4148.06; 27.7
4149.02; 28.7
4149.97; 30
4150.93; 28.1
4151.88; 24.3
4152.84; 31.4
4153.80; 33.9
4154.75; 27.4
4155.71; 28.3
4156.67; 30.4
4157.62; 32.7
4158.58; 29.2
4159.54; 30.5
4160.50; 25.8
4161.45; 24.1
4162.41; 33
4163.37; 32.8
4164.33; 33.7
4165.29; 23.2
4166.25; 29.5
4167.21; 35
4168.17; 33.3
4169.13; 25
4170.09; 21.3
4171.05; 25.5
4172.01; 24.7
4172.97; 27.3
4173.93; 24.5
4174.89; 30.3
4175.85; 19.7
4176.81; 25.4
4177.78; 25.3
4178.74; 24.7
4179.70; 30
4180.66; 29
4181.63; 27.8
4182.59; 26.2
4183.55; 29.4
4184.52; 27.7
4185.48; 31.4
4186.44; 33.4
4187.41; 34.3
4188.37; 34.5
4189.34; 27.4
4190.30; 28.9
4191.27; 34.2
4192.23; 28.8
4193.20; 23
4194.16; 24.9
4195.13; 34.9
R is 2.3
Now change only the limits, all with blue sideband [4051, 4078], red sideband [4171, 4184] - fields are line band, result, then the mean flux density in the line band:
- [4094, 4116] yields 4.0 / 22.4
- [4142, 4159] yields -1.5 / 29.1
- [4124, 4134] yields 0.2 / 26.3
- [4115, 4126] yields -0.1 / 27.3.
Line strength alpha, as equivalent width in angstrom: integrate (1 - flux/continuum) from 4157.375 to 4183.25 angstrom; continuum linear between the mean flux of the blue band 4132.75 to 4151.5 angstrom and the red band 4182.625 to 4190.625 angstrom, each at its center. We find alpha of 1.8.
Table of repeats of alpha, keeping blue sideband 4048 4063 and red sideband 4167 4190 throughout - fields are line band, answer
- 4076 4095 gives 0.3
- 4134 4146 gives -0.2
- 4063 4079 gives -0.7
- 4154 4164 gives -0.7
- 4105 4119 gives 2.3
